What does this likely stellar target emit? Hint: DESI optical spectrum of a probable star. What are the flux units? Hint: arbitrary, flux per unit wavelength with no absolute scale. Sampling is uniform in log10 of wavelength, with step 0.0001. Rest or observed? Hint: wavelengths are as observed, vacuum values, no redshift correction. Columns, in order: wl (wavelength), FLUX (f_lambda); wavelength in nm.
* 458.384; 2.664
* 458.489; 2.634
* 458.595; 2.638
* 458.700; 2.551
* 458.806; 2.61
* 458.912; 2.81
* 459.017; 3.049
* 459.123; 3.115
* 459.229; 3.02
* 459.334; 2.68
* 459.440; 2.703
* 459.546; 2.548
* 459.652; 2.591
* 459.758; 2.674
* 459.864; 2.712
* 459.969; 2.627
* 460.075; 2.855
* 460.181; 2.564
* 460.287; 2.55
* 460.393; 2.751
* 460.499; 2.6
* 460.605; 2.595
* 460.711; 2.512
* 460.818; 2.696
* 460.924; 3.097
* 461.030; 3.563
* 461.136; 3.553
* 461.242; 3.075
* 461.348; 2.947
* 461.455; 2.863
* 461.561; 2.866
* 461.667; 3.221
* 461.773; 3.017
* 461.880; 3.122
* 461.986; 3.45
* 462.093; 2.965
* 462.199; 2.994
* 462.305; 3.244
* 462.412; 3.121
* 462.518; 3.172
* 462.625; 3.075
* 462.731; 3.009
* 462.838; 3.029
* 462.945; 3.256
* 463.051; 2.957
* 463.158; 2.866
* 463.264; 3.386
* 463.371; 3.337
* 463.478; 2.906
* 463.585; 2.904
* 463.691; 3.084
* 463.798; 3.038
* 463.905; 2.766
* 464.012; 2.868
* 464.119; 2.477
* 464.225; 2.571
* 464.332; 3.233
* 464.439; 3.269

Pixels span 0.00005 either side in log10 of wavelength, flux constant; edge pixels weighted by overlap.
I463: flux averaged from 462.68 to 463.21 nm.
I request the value 3.02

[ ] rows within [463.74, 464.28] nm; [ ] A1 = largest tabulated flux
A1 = 3.038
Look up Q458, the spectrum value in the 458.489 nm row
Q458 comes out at 2.634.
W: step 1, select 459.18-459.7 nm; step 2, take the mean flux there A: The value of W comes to 2.71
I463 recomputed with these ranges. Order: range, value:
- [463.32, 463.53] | 3.12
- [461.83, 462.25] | 3.13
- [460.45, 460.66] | 2.6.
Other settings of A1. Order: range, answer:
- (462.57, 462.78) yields 3.075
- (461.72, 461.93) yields 3.122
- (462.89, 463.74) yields 3.386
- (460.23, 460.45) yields 2.751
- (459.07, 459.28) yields 3.115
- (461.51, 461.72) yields 3.221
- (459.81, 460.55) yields 2.855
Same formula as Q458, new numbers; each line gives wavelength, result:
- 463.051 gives 2.957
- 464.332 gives 3.233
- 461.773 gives 3.017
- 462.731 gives 3.009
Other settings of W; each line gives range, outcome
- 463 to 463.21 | 2.91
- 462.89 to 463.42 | 3.16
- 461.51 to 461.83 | 3.04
